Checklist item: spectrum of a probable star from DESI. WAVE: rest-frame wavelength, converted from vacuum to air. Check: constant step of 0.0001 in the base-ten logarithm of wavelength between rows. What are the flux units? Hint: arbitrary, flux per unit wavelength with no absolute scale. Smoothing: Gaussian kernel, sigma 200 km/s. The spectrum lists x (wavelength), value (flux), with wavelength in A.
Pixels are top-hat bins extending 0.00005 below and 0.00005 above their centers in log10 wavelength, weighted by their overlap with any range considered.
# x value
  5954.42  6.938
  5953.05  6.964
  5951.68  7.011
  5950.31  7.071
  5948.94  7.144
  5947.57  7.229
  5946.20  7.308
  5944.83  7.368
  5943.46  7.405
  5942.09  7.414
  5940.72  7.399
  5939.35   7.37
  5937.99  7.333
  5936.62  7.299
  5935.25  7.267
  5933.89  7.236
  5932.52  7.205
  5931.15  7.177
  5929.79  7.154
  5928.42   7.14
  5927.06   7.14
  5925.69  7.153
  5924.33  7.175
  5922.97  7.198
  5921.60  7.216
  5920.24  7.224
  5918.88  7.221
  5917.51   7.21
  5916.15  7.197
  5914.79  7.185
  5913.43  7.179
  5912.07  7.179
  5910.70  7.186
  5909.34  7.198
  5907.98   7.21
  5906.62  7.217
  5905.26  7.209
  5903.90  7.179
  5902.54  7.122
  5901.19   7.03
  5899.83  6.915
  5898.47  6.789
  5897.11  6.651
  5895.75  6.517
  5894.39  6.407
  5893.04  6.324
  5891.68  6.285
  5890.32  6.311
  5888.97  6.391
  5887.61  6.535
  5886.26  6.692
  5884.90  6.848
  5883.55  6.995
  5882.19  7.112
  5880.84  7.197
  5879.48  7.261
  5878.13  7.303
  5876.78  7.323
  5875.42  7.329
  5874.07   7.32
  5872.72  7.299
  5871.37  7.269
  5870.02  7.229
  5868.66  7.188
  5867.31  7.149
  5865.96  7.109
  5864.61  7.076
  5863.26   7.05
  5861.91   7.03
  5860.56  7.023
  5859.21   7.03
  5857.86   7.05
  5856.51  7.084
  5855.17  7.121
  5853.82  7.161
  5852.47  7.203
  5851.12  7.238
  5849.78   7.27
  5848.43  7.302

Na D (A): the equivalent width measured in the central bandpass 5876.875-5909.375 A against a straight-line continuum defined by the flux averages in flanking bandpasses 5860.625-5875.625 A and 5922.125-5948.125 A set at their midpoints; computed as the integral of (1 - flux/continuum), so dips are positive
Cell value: 1.55 A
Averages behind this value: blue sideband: 7.18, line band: 6.87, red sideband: 7.26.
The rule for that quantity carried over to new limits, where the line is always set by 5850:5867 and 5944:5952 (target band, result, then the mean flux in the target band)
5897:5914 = 0.1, 7.09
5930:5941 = -0.1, 7.28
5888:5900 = 1.1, 6.49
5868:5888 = 0.0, 7.13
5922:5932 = 0.0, 7.16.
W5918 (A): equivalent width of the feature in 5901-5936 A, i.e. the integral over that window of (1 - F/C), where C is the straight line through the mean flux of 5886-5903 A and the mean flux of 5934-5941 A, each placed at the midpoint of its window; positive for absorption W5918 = -0.9 A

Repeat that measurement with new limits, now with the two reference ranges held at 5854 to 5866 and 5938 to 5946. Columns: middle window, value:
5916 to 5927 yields 0.2 A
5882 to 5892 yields 0.7 A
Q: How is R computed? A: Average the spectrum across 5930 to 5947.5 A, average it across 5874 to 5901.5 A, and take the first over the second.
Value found 1.07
